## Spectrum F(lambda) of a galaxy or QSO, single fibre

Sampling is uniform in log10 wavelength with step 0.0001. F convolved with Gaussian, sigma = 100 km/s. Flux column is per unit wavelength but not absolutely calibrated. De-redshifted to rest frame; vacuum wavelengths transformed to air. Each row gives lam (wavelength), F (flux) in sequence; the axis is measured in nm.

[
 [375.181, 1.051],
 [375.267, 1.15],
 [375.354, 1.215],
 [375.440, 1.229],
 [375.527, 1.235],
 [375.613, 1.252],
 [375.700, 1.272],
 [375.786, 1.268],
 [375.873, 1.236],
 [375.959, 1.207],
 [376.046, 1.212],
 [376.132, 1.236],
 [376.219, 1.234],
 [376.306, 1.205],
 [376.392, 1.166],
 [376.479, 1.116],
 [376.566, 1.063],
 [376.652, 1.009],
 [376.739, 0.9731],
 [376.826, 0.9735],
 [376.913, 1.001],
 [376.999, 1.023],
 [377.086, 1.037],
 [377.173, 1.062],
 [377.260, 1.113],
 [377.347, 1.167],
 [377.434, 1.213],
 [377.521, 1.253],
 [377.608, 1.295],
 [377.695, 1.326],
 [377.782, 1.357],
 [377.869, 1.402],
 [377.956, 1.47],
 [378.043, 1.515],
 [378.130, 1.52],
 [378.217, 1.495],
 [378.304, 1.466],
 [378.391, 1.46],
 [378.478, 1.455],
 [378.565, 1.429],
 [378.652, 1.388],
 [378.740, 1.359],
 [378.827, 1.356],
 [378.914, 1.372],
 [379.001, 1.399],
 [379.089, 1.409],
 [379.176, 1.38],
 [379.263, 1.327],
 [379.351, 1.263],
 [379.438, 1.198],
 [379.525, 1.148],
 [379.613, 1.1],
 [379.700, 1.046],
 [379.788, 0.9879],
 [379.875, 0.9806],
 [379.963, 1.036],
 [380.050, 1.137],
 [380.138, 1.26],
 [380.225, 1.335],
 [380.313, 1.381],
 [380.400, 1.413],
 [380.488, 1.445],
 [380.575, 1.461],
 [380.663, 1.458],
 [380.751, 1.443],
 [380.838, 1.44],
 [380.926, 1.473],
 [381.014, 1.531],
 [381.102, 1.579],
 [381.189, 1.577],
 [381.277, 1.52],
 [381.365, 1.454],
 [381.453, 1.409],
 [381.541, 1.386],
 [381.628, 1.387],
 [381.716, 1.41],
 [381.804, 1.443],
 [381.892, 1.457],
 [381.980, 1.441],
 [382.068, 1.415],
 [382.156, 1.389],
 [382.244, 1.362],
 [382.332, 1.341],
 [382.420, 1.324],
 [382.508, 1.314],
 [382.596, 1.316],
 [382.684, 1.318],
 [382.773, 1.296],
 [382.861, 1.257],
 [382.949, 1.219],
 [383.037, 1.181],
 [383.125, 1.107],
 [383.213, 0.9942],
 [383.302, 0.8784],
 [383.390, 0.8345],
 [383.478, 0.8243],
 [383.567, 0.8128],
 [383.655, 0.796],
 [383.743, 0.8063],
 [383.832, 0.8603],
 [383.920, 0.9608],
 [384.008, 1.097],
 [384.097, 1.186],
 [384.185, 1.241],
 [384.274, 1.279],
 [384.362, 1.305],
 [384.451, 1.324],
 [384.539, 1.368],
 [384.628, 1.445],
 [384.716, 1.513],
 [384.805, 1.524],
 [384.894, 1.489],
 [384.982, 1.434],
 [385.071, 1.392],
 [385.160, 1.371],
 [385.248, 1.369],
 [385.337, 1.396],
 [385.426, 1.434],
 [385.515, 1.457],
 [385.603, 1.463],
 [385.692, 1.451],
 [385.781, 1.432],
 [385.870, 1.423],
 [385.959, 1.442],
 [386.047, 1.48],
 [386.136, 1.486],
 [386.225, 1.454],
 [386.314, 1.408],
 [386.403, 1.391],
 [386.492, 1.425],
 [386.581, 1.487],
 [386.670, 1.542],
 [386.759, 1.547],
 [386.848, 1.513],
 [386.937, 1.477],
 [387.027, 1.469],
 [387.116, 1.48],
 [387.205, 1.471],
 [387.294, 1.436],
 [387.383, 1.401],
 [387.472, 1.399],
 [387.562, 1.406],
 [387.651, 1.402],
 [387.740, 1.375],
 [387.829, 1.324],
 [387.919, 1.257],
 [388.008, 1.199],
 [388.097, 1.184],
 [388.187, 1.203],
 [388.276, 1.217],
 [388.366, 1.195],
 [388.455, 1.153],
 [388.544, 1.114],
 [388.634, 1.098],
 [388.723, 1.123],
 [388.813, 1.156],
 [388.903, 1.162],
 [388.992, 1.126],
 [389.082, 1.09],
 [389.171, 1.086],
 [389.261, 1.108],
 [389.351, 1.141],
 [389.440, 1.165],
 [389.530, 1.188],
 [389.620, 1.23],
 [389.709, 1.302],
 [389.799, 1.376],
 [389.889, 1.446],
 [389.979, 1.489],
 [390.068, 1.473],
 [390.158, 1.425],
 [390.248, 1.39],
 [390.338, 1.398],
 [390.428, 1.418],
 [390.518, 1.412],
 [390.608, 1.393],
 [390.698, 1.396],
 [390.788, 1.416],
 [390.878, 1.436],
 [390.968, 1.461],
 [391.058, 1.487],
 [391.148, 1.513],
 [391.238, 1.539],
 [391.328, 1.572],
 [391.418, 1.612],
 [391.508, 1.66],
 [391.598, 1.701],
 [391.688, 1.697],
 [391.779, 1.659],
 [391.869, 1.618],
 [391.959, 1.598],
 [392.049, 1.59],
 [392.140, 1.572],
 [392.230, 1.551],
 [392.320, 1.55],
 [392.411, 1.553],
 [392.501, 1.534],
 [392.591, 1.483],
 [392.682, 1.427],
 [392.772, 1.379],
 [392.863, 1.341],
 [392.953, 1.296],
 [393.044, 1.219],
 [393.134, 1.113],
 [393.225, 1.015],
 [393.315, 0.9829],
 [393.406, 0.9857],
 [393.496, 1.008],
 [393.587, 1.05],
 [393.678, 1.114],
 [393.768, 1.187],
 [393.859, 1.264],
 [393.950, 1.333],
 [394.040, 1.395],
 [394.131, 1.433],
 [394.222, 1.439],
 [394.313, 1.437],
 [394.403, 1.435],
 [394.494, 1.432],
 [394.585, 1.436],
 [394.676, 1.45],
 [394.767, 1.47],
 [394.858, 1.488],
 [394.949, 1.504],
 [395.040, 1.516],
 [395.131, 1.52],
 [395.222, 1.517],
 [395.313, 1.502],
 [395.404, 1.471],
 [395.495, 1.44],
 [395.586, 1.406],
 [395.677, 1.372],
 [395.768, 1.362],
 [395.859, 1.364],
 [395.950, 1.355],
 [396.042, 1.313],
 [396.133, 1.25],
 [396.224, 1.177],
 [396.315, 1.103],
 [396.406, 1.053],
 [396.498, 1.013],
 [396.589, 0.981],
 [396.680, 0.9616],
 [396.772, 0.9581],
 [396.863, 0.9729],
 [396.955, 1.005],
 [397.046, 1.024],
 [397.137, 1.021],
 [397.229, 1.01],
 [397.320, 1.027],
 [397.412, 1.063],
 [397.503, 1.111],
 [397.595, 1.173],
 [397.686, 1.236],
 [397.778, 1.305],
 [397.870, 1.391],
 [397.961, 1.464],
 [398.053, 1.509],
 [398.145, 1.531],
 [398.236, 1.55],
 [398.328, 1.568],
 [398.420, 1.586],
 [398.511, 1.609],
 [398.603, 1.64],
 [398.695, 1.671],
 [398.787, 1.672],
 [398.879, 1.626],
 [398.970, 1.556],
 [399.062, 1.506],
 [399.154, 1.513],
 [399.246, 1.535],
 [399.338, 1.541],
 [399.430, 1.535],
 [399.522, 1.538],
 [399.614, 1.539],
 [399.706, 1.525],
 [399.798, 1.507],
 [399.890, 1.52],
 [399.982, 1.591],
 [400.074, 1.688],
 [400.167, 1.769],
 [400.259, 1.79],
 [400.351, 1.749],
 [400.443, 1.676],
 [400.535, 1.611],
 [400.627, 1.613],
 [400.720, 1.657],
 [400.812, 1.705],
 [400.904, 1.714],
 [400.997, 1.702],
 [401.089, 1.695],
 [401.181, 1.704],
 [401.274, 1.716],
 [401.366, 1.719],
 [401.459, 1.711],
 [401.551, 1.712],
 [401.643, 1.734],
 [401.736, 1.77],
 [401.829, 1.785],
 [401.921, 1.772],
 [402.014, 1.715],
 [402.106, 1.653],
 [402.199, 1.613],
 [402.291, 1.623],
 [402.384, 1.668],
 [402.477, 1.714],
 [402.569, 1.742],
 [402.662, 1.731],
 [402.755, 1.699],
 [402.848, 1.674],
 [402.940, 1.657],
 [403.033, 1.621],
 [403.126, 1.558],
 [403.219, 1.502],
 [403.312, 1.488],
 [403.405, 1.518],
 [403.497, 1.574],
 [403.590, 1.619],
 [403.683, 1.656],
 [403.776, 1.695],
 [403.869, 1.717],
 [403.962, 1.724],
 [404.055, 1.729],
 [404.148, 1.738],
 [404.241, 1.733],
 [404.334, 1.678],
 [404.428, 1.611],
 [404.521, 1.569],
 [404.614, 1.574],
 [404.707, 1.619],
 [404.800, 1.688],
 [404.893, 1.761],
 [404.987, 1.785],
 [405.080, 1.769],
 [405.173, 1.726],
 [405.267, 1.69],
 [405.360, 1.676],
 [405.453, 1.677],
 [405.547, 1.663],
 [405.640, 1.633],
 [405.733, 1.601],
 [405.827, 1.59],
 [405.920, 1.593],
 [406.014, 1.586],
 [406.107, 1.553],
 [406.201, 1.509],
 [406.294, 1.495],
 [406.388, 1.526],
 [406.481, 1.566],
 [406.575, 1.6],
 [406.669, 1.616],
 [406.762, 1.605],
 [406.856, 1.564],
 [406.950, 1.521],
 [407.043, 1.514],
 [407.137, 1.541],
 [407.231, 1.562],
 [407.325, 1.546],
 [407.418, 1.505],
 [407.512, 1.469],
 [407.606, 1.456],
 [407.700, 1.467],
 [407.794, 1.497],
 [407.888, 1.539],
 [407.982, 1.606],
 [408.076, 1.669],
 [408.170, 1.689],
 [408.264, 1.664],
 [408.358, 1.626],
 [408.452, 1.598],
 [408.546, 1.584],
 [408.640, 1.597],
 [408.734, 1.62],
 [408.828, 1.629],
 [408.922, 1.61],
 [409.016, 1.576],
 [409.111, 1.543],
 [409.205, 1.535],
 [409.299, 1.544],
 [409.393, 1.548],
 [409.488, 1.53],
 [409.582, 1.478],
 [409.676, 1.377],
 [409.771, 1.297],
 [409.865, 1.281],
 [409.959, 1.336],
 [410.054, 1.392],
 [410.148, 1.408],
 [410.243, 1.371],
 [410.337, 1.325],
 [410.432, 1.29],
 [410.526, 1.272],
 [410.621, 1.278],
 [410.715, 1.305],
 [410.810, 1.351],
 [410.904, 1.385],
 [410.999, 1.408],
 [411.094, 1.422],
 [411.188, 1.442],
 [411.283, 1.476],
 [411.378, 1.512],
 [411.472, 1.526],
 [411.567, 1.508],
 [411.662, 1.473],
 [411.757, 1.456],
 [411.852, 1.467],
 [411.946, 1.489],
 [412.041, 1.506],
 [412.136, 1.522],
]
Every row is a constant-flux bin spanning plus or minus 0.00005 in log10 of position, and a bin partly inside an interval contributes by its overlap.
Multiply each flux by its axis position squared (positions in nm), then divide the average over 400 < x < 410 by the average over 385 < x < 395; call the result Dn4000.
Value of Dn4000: 1.3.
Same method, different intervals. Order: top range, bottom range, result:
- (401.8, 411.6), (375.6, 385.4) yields 1.41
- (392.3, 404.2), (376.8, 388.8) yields 1.21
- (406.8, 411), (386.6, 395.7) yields 1.18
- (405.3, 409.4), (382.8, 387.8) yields 1.34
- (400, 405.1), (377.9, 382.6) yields 1.37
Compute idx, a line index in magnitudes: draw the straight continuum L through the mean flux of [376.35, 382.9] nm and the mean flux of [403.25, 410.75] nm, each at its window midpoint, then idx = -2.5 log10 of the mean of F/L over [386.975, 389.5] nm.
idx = 0.12 mag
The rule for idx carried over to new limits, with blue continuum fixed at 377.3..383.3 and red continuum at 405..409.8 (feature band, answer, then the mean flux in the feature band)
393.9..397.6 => 0.15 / 1.28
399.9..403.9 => -0.10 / 1.67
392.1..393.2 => 0.03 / 1.41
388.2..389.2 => 0.23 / 1.14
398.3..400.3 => -0.06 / 1.59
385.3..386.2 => -0.05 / 1.45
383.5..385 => 0.15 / 1.19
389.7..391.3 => -0.01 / 1.44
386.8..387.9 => -0.02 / 1.43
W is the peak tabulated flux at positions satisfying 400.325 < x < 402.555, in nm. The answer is 1.785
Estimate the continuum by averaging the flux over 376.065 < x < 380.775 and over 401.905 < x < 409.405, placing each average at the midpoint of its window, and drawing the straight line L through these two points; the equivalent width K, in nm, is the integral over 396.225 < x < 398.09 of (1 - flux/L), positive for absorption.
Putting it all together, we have 0.48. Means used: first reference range 1.26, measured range 1.12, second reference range 1.62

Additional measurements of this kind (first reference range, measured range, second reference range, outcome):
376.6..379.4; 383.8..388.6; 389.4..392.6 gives 0.161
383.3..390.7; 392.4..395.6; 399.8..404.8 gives 0.268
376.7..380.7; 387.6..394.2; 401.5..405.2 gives 0.606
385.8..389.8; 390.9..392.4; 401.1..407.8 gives -0.212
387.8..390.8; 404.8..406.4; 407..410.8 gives -0.210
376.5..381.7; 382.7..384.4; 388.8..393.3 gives 0.363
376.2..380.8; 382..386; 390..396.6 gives 0.170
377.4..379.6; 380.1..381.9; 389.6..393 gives -0.066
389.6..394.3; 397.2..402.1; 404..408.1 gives -0.167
